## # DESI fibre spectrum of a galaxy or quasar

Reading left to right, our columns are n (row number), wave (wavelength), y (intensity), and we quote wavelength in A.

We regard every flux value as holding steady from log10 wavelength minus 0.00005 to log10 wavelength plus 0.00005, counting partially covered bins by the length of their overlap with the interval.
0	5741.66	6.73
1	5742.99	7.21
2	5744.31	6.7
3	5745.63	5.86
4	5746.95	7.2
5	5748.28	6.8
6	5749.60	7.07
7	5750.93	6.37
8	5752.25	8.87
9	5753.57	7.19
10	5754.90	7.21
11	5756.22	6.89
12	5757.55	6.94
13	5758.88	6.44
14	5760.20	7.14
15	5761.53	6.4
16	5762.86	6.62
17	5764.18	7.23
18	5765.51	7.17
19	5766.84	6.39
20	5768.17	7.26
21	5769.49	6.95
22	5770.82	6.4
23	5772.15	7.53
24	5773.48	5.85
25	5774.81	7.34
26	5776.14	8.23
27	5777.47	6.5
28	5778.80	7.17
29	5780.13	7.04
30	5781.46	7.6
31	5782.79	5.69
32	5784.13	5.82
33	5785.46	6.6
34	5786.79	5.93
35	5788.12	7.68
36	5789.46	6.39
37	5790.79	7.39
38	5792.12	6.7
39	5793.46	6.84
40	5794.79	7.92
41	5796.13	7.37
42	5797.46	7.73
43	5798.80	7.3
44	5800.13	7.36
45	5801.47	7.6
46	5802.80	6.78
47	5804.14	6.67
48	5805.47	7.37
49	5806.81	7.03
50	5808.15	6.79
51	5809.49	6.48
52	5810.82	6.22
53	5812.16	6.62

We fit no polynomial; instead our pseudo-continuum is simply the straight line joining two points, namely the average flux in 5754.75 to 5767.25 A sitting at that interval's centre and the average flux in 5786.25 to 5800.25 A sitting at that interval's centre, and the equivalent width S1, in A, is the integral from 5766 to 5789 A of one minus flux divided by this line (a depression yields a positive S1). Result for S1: 0.6 A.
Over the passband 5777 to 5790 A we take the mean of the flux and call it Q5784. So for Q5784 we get 6.64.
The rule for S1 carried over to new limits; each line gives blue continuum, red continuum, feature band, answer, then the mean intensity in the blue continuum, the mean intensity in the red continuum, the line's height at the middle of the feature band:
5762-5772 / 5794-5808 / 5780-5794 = 0.9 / 6.89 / 7.29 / 7.12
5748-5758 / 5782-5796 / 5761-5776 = 0.2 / 7.19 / 6.73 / 6.99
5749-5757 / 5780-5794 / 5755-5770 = 0.5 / 7.26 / 6.68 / 7.1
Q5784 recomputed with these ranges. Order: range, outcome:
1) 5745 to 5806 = 6.97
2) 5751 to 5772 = 7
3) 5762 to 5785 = 6.86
